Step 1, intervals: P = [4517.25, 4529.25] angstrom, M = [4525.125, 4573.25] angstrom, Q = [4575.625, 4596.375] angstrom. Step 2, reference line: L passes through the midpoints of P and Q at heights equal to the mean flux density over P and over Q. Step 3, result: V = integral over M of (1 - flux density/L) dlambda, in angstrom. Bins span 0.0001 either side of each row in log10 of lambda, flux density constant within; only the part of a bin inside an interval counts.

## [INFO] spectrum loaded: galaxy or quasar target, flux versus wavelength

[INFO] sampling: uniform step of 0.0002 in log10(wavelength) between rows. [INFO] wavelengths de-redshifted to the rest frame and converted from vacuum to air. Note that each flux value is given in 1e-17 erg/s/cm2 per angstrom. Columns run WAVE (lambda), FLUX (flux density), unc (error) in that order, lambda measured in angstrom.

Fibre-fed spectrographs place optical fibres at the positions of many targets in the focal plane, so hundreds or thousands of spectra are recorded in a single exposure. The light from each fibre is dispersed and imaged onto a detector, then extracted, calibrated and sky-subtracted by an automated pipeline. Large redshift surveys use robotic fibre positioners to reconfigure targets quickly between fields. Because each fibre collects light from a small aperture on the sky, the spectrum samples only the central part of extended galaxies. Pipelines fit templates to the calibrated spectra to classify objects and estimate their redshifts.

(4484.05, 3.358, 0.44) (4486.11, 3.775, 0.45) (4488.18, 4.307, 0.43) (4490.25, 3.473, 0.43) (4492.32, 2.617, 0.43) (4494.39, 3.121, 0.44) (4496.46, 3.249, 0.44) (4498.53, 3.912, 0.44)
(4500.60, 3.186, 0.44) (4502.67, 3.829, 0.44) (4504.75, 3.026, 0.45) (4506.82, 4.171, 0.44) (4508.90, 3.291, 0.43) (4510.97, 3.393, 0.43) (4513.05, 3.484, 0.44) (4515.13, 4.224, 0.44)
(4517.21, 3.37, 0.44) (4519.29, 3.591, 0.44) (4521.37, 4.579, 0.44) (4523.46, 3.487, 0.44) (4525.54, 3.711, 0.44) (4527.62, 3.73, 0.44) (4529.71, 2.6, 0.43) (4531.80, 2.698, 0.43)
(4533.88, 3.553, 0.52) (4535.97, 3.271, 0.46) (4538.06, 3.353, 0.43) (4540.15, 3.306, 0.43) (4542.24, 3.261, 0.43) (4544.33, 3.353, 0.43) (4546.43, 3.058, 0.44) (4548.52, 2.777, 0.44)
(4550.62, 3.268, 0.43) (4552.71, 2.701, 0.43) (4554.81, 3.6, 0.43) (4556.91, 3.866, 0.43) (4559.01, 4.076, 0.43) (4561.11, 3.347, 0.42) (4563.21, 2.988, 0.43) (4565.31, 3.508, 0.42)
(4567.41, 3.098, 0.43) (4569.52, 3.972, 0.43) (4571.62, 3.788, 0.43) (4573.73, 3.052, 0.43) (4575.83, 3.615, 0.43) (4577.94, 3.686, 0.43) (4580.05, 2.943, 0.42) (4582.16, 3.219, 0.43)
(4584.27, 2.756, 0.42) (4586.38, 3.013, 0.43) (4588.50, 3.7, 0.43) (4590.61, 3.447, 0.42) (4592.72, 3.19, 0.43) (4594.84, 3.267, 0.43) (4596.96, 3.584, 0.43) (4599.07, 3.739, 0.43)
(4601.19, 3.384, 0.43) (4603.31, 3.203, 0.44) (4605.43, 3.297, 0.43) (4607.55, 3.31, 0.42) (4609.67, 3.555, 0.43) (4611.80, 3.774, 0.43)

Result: 2.7 angstrom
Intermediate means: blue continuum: 3.72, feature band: 3.33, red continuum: 3.28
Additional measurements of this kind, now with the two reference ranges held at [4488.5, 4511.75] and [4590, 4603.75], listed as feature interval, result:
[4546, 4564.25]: 0.57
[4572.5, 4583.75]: 0.42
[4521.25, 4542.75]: 0.30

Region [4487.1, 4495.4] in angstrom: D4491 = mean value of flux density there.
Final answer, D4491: 3.38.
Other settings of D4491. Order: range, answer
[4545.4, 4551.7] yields 3.03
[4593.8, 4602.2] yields 3.5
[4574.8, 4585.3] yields 3.24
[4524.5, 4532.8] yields 3.19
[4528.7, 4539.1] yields 3.1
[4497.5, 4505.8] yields 3.49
